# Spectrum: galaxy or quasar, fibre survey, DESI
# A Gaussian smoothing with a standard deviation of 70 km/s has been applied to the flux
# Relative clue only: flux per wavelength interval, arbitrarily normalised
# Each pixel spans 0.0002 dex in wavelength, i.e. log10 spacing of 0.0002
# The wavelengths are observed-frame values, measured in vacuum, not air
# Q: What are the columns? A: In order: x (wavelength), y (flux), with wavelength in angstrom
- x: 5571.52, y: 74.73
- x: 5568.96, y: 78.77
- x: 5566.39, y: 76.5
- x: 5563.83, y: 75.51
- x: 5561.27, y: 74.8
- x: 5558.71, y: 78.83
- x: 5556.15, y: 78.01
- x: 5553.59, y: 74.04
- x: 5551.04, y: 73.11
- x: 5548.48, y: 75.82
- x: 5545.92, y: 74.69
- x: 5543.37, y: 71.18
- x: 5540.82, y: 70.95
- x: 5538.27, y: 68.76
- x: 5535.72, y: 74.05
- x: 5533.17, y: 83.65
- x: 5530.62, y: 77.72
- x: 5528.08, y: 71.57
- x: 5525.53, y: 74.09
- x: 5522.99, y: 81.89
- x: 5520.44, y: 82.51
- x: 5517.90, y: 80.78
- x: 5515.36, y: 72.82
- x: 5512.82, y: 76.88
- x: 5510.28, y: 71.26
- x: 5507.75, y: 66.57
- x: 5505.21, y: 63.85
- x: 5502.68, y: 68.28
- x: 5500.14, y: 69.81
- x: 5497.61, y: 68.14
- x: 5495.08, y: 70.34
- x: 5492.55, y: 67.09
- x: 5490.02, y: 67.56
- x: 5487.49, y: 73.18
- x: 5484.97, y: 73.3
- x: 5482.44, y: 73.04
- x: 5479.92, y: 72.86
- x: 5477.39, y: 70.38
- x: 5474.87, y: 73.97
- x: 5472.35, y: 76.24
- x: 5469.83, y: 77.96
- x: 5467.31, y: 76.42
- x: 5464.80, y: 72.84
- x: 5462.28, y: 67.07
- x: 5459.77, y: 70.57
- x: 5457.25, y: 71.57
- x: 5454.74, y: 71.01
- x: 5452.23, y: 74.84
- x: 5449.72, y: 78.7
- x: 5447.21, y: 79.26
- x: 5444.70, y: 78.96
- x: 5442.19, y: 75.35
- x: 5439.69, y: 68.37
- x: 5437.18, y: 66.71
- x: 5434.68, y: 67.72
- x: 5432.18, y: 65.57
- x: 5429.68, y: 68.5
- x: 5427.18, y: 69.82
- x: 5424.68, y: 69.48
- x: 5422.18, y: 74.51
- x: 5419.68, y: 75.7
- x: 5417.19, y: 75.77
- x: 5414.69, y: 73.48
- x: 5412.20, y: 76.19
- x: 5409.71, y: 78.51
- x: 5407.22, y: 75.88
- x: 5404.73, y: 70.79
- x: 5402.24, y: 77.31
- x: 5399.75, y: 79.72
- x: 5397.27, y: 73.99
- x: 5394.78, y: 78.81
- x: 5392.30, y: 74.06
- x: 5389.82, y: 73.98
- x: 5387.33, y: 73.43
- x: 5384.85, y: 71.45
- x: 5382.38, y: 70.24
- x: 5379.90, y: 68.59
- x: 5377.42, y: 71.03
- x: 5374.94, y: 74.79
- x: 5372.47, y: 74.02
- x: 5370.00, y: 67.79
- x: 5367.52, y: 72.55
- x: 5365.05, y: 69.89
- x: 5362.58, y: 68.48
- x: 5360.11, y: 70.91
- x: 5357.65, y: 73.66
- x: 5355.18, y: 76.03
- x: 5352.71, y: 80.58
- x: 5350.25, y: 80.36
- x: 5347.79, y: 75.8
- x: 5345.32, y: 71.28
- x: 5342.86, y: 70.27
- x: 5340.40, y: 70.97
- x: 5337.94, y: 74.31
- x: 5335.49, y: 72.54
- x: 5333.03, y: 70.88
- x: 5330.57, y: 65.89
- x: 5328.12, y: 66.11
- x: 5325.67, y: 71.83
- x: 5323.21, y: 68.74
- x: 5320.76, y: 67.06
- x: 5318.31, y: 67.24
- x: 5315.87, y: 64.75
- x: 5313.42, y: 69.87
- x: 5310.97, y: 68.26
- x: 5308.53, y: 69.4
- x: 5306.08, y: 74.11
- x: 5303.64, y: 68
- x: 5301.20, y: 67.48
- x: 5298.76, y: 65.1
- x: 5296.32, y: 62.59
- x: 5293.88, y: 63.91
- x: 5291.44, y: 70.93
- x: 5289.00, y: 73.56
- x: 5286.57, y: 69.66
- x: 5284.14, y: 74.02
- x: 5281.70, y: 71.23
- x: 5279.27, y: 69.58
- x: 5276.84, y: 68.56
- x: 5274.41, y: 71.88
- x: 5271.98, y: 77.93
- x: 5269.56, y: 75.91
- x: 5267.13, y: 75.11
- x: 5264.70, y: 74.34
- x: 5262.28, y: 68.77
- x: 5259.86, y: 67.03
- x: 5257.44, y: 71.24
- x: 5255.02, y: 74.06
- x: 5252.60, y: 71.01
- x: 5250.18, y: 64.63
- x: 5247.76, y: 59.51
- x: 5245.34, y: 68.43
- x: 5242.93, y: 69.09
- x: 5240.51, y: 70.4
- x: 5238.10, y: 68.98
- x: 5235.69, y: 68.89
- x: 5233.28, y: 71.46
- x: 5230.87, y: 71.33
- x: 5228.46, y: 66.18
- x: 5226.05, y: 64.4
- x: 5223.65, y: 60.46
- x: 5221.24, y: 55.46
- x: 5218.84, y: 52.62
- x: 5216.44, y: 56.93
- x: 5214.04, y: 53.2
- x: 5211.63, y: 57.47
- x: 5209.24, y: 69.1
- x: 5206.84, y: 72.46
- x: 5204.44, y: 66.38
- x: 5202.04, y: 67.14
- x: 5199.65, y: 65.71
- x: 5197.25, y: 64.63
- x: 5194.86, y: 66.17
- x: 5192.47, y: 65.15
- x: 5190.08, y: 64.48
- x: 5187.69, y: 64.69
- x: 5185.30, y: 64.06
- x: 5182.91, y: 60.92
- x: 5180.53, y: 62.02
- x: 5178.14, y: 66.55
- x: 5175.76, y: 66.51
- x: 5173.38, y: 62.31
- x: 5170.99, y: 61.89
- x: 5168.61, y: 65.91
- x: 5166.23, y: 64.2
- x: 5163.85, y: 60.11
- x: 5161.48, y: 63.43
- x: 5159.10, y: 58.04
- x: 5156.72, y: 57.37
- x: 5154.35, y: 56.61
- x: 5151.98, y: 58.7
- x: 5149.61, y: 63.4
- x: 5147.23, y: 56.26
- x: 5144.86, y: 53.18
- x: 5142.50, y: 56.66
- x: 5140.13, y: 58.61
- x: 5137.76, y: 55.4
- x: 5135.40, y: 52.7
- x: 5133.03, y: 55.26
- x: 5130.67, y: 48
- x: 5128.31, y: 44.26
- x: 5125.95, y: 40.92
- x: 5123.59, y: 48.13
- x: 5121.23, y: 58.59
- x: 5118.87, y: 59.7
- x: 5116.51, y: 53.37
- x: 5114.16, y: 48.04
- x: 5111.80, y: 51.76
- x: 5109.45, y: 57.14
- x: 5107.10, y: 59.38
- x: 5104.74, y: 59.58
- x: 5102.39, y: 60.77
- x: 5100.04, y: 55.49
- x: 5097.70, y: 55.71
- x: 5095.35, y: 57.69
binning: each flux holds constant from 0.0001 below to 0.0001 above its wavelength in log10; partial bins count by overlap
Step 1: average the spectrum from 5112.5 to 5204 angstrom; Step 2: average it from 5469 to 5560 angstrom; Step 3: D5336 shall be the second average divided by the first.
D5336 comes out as 1.25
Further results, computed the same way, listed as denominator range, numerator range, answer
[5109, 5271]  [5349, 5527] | 1.18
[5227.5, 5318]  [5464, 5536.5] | 1.05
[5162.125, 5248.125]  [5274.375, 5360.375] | 1.09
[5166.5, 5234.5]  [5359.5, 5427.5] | 1.15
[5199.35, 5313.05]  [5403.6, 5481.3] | 1.08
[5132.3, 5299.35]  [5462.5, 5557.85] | 1.13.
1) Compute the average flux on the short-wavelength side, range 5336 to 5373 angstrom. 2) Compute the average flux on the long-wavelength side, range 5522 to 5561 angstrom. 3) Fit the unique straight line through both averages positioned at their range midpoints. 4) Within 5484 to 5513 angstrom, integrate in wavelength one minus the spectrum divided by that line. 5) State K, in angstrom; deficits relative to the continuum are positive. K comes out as 2.06 angstrom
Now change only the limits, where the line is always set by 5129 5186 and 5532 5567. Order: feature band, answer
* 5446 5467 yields -0.6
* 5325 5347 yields -1.3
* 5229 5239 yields -1.2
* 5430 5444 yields 0.3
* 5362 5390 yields -1.3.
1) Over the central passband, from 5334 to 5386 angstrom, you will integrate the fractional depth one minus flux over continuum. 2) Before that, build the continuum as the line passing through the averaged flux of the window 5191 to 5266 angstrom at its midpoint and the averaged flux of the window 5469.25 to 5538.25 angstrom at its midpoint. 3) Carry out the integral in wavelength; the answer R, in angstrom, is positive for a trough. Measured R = -2.44 angstrom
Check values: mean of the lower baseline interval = 65.9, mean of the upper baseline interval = 73.2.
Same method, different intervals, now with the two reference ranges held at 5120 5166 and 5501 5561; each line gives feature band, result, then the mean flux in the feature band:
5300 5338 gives -3.0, 69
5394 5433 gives -3.1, 74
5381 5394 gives -1.1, 72.8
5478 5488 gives -0.1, 72.9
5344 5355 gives -1.9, 76.8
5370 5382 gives -0.9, 71.5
